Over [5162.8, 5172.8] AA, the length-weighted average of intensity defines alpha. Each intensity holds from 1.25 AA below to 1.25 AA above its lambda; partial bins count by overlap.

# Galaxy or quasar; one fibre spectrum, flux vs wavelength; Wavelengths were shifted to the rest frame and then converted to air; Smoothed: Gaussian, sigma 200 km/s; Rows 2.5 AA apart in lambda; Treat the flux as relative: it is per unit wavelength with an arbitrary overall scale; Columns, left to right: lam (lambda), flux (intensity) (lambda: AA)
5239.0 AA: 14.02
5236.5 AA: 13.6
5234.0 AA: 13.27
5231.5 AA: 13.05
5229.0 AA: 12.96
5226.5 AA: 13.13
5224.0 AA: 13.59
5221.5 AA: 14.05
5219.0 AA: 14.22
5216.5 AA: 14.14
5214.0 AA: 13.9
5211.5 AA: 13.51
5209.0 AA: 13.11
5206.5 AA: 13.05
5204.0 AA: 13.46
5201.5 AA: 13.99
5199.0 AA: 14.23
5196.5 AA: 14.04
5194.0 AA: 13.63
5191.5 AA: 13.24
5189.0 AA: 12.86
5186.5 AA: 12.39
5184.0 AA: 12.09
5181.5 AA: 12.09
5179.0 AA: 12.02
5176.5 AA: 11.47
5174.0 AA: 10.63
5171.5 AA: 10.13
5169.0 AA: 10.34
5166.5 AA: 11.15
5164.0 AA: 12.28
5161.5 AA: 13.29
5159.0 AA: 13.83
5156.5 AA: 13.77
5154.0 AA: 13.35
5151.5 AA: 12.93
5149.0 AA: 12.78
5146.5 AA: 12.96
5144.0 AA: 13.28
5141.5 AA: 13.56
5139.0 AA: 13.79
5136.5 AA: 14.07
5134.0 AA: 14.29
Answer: 11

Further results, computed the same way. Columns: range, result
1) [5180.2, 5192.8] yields 12.5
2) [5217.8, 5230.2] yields 13.6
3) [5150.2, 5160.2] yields 13.5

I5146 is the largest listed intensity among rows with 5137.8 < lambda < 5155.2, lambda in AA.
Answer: 13.79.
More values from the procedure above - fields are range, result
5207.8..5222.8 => 14.22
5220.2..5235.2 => 14.05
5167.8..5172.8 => 10.34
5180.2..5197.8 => 14.04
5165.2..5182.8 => 12.09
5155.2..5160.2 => 13.83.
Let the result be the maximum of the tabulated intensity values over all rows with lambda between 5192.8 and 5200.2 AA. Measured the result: 14.23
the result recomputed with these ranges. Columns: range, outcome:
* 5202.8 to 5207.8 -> 13.46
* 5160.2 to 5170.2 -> 13.29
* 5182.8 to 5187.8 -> 12.39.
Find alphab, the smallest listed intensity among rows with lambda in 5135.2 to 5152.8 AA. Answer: 12.78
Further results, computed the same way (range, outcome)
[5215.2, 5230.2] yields 12.96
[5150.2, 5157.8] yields 12.93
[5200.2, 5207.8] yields 13.05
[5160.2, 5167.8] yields 11.15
